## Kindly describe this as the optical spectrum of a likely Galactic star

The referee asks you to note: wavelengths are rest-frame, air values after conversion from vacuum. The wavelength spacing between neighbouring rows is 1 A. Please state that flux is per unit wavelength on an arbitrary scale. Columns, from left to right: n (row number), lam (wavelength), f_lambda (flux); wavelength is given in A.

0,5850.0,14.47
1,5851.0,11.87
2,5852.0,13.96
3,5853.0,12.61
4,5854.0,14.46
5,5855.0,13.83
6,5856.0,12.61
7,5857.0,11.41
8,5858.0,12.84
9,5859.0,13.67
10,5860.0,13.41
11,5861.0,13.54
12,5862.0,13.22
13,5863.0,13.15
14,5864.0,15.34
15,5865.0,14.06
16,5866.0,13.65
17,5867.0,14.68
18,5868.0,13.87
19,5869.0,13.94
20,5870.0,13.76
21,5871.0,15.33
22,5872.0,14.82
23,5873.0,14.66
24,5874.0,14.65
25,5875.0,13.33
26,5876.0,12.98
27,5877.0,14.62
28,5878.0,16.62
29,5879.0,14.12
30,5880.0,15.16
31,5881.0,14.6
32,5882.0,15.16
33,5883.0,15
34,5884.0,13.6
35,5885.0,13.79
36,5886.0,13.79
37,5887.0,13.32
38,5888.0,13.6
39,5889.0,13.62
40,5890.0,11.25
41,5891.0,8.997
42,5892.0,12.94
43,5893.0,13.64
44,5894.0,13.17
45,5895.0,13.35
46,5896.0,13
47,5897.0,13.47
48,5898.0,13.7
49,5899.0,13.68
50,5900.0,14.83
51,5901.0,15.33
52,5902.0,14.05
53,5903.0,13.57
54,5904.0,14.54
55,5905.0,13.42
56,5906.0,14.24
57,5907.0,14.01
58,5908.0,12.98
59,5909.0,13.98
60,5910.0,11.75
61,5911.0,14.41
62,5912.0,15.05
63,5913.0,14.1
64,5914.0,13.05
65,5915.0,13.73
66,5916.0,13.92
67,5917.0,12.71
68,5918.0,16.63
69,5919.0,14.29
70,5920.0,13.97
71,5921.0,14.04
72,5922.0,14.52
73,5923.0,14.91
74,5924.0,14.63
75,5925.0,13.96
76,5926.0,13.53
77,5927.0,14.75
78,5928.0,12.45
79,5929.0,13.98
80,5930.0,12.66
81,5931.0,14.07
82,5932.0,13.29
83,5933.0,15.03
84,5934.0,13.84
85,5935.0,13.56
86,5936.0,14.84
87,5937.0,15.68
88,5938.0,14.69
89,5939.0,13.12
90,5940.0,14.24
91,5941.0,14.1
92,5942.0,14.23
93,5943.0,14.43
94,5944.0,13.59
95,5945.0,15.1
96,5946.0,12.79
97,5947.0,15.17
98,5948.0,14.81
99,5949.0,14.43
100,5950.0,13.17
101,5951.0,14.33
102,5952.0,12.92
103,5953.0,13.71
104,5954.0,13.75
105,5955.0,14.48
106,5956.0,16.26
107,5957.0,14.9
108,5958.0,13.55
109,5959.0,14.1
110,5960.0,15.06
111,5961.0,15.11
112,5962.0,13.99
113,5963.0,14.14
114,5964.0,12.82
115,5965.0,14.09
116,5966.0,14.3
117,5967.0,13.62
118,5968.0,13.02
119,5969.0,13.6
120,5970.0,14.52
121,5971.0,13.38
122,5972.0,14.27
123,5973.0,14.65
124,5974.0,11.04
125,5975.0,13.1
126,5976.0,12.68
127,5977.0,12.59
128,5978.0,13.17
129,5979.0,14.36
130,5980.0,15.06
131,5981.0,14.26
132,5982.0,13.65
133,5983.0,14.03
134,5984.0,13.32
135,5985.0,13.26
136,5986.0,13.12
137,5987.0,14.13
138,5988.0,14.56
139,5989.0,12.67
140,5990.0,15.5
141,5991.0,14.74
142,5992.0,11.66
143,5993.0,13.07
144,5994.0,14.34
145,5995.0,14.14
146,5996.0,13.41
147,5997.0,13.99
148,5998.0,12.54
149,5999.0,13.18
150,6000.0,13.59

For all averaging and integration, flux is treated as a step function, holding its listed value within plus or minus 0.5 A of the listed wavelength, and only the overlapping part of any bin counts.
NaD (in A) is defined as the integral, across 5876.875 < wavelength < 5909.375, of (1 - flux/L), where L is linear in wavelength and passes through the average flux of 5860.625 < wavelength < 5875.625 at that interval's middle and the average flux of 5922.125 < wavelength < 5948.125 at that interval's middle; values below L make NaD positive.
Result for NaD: 0.8 A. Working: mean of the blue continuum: 14.1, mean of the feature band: 13.8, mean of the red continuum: 14.1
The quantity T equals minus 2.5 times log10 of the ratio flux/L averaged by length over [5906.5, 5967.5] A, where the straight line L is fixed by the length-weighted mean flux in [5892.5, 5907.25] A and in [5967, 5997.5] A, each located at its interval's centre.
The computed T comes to -0.03 mag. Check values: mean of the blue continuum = 13.9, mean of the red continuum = 13.6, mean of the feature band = 14.1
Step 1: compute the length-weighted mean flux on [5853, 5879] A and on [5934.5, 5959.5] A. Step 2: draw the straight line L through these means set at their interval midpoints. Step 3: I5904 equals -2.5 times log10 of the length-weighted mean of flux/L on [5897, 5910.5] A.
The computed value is 0.02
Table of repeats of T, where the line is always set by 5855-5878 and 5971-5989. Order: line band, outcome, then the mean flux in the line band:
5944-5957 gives -0.05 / 14.2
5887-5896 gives 0.10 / 12.6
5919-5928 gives -0.04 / 14.2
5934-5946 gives -0.04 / 14.2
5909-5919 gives -0.02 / 13.9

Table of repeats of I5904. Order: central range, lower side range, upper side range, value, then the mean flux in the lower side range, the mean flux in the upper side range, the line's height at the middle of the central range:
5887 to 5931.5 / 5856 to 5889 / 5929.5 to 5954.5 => 0.03 mag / 14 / 14.1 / 14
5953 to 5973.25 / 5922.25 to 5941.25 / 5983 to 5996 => -0.02 mag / 14.1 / 13.7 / 13.9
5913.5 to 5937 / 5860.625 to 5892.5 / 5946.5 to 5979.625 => -0.01 mag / 13.9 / 13.9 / 13.9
